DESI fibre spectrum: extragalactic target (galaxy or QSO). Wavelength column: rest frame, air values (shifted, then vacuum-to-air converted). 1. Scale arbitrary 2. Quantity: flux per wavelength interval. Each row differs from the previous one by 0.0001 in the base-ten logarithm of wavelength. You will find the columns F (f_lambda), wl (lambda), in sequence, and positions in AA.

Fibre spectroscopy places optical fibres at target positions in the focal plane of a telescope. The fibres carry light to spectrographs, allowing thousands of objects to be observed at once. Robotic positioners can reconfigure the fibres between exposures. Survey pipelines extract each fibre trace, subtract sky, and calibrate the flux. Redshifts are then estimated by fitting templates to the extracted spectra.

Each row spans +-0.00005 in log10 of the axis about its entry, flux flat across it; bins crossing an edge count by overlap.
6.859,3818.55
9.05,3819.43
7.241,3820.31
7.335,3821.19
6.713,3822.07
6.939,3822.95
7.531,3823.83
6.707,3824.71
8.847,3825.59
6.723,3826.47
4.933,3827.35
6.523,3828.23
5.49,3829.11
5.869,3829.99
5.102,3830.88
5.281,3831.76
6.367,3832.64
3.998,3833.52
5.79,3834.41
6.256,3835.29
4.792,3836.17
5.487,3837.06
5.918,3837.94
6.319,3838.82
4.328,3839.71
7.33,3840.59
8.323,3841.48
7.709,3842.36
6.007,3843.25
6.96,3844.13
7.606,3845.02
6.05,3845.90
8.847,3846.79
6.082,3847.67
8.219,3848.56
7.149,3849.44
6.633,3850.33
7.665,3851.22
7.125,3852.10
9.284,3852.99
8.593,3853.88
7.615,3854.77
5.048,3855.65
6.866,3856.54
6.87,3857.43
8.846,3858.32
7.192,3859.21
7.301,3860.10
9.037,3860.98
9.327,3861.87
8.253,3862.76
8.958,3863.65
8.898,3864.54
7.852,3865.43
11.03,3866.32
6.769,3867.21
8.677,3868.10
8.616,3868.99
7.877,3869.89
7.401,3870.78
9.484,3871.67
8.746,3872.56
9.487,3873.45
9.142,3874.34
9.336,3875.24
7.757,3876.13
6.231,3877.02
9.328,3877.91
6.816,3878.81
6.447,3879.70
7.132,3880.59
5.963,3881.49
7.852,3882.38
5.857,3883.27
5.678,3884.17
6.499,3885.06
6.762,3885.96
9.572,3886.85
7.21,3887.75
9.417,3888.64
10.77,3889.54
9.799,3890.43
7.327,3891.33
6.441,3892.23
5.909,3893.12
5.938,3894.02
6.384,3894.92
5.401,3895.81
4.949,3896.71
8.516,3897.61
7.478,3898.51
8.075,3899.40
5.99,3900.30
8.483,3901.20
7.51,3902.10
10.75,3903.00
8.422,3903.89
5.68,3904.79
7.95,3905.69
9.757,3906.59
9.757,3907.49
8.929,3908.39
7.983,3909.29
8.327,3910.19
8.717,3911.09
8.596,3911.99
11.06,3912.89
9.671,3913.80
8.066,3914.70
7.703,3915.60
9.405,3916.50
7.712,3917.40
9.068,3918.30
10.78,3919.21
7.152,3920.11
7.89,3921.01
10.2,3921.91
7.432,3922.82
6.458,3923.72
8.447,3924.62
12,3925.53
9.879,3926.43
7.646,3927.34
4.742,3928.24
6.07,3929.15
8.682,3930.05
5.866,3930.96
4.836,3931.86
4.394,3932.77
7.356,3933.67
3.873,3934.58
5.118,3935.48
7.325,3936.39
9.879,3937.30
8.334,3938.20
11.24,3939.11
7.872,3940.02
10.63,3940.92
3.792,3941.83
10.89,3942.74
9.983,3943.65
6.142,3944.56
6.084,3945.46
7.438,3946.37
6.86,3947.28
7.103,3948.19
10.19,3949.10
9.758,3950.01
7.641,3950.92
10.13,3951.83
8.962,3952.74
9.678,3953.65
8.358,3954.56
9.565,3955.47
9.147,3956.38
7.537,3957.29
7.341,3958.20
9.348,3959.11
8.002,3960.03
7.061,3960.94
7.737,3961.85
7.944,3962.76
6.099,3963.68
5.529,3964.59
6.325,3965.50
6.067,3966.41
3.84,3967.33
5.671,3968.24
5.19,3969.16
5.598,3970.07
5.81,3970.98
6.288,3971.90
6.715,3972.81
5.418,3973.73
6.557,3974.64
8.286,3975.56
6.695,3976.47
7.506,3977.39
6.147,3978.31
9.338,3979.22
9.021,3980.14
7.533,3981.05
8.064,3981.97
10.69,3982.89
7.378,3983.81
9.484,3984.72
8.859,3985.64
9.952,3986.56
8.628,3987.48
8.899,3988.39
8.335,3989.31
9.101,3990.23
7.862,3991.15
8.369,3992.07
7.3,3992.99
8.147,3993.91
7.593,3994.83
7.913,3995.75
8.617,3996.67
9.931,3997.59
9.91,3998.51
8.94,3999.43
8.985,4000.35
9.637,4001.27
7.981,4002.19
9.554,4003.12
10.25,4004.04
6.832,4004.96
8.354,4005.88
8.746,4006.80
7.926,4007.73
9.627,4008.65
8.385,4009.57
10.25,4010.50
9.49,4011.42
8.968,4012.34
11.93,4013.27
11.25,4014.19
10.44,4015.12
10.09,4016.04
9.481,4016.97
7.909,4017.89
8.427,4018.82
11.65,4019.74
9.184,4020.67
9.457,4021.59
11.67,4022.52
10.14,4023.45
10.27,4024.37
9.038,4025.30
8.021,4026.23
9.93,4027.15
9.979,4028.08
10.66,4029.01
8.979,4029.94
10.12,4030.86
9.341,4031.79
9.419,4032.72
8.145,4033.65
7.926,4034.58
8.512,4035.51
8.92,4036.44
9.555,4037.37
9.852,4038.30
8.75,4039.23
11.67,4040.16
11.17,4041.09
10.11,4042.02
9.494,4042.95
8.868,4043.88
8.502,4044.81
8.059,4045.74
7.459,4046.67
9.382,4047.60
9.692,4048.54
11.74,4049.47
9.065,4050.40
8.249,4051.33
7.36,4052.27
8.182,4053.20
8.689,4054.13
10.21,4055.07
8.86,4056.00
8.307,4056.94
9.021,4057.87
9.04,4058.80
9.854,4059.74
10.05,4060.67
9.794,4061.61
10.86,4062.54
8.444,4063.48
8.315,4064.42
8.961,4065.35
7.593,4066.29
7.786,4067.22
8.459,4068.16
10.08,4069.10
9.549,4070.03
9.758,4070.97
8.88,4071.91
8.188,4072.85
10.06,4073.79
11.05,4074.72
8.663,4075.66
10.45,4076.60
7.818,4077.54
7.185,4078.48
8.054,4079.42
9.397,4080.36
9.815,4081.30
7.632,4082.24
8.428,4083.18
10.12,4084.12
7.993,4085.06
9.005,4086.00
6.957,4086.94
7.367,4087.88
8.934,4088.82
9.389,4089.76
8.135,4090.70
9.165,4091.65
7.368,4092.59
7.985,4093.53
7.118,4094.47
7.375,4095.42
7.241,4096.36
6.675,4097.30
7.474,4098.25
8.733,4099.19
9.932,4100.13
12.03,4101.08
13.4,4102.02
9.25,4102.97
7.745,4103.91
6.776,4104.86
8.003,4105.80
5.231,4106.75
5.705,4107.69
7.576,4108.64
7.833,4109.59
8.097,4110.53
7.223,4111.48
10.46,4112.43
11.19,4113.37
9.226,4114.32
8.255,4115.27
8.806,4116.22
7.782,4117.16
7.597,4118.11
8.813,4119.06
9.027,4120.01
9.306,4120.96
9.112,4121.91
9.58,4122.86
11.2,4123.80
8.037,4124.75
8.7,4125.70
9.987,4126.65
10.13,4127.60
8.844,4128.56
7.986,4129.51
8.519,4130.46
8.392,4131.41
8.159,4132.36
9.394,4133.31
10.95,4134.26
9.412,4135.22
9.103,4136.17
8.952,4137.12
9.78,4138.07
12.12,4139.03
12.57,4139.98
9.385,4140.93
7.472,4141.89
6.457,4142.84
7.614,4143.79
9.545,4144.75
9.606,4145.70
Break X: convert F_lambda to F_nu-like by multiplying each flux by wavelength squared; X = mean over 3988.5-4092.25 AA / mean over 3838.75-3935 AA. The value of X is 1.27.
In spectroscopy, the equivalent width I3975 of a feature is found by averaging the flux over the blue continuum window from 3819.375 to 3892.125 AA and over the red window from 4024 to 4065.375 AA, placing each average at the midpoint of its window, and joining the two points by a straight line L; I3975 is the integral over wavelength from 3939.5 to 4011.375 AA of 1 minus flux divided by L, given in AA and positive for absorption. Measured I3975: 4.5 AA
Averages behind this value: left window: 7.36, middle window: 8.03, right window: 9.26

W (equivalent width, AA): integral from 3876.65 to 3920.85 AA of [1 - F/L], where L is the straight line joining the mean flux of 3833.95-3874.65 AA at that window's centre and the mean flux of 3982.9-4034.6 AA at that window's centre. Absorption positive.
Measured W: 0.9 AA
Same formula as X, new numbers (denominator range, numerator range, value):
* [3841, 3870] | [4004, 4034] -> 1.33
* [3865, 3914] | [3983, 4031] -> 1.23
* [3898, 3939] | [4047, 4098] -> 1.18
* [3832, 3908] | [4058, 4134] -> 1.31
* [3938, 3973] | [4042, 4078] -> 1.25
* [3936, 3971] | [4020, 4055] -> 1.26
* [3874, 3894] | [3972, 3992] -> 1.13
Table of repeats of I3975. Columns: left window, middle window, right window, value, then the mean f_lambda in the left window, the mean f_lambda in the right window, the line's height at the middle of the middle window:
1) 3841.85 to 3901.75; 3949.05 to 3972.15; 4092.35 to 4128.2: 1.6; 7.65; 8.59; 8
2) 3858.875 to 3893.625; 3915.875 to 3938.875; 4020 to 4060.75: 2.1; 8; 9.34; 8.42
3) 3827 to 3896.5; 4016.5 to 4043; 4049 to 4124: -3.8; 7.27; 8.74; 8.37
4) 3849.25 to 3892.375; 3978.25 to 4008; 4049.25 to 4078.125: 0.1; 7.93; 9.11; 8.68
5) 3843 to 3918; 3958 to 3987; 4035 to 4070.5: 4.5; 7.88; 9.17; 8.57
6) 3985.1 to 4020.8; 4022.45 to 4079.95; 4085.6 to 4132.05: -2.5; 9.07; 8.54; 8.83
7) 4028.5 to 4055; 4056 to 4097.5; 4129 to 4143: 2.5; 9.22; 9.31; 9.26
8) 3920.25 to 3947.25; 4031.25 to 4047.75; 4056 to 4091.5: -1.1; 7.59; 8.9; 8.58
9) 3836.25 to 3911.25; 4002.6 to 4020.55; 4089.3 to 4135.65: -2.6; 7.65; 8.66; 8.23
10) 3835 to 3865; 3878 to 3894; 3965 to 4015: 0.2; 7.27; 8.17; 7.5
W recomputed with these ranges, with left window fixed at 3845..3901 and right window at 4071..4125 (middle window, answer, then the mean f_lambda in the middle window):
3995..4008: -0.96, 8.81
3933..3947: 0.51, 7.67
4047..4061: -1.21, 9.16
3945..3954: -0.42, 8.37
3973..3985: 0.46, 7.81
